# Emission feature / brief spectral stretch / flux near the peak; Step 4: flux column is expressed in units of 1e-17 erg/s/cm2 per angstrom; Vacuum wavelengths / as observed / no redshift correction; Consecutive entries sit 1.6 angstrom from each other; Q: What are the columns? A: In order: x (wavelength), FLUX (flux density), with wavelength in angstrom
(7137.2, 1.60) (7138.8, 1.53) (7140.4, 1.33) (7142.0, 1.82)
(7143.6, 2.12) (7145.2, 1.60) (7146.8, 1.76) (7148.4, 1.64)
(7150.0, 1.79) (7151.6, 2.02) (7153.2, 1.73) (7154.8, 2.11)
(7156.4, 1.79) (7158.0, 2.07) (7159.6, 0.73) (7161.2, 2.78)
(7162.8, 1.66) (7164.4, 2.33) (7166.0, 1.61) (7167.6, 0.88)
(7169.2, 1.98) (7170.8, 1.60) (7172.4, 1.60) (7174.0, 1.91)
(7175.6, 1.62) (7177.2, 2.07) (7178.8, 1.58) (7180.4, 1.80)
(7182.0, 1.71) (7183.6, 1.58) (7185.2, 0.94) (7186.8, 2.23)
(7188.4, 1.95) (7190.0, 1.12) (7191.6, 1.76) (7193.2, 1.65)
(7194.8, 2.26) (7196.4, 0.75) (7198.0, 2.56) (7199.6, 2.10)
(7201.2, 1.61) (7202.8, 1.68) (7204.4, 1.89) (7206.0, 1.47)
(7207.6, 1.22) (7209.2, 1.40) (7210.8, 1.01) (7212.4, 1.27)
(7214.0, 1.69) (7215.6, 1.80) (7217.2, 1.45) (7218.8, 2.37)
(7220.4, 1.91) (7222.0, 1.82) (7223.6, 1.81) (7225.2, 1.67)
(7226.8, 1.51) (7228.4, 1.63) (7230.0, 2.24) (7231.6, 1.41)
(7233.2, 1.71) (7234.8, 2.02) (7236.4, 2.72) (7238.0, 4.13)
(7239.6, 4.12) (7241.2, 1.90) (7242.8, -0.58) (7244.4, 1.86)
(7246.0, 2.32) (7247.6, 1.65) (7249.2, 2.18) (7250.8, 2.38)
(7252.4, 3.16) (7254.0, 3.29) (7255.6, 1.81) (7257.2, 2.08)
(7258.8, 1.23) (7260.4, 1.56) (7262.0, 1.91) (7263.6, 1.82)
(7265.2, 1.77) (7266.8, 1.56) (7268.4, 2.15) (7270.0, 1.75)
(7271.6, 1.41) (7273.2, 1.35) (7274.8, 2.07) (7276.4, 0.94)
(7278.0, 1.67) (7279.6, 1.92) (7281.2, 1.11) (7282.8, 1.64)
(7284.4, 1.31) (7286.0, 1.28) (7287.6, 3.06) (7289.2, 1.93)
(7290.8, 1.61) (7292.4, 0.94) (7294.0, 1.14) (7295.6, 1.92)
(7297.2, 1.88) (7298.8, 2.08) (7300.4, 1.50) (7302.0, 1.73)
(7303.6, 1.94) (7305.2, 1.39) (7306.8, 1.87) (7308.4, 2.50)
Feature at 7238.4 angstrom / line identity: [S II]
